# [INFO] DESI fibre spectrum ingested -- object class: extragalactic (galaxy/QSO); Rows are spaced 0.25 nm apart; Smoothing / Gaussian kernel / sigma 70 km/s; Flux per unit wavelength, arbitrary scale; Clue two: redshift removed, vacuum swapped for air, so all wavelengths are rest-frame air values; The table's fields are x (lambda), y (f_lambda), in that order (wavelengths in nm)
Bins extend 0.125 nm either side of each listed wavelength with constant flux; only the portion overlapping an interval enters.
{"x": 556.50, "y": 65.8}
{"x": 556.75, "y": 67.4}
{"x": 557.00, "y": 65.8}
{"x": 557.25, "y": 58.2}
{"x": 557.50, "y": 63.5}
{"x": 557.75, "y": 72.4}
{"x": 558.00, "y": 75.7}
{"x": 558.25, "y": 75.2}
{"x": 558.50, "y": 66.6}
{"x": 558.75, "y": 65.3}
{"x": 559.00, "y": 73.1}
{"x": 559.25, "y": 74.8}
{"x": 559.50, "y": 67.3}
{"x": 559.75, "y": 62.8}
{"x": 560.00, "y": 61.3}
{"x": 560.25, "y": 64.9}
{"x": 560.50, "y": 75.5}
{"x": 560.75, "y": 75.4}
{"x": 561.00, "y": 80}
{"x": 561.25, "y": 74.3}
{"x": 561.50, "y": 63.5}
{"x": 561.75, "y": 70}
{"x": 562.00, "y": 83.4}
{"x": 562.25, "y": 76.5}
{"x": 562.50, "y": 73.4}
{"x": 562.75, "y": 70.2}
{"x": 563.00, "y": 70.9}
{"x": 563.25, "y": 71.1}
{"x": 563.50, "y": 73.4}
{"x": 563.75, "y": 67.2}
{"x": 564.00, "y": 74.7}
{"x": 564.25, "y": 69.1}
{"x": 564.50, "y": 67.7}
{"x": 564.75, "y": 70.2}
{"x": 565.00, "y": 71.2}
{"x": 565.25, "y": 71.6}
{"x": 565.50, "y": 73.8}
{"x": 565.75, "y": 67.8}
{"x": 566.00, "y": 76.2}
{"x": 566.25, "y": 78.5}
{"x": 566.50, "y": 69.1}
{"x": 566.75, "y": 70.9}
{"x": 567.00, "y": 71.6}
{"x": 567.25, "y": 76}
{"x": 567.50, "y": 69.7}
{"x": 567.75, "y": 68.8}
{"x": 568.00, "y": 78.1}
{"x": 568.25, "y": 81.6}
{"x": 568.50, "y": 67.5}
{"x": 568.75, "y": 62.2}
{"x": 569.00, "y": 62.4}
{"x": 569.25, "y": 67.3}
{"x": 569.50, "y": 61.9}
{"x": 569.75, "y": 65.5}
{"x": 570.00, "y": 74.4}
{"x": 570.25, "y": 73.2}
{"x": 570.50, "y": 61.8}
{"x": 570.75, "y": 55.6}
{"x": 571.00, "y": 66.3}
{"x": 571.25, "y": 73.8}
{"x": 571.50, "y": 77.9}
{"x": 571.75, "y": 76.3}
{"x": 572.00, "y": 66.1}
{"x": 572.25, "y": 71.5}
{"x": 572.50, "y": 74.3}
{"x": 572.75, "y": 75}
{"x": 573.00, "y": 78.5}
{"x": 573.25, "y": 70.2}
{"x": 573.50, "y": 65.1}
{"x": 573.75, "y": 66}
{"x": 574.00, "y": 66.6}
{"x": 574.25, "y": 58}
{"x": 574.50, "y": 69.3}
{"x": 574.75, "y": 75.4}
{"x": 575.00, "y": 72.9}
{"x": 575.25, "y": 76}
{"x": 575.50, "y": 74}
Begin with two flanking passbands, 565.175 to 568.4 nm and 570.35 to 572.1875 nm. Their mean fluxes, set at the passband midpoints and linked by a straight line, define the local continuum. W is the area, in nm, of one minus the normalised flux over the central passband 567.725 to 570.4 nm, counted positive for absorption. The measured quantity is 0.06 nm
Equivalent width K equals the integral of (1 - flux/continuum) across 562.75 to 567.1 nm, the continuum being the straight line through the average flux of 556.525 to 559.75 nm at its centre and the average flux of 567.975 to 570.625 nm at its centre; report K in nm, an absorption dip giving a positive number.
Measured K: -0.19 nm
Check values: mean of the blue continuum 68.5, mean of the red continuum 68.4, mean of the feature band 71.4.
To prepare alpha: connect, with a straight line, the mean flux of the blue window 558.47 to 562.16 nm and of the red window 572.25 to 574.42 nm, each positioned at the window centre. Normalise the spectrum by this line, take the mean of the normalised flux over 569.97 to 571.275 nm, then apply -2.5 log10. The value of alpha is 0.05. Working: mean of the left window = 70.7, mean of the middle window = 66.5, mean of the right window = 69.3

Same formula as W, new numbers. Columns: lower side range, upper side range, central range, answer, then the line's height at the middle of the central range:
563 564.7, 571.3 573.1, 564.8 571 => 0.211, 72.3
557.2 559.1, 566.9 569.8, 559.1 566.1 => -0.211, 69.3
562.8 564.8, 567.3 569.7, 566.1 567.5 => -0.069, 69.5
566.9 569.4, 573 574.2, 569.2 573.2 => -0.070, 68.9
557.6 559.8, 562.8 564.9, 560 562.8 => -0.095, 70.5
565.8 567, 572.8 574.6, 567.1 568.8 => -0.010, 72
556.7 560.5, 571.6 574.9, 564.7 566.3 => -0.084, 69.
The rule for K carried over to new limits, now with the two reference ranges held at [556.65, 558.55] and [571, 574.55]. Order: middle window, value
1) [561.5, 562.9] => -0.10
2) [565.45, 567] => -0.07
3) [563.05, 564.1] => -0.04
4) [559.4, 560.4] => 0.06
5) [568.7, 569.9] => 0.10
